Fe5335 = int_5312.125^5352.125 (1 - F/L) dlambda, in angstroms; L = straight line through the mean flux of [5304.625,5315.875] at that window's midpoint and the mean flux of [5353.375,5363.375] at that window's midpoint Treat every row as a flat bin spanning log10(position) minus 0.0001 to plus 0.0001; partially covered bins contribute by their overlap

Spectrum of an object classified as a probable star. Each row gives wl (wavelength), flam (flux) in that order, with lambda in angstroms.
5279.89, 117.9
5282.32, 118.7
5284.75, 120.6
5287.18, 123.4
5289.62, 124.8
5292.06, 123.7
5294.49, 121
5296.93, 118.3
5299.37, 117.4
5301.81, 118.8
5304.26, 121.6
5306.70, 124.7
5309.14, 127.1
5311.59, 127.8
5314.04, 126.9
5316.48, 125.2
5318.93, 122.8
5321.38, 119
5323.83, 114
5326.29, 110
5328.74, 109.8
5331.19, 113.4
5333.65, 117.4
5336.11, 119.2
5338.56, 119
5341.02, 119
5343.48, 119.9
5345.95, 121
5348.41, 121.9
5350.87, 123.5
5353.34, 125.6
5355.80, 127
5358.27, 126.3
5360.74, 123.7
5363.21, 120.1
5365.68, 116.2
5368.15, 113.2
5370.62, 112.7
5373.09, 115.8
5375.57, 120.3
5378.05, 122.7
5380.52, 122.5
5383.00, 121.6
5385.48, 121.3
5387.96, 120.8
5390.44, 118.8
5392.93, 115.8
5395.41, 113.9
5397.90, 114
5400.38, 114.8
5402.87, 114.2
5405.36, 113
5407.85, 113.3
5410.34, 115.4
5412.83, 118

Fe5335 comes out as 2.1 angstroms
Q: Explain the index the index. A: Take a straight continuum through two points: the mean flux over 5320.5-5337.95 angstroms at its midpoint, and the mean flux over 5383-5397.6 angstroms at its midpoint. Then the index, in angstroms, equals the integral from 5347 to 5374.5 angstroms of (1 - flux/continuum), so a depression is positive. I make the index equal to -0.96 angstroms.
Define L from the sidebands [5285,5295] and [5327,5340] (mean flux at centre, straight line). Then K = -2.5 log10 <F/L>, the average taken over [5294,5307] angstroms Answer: 0.013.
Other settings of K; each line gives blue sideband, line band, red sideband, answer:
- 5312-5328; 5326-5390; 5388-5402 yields -0.02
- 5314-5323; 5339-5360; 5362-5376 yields -0.04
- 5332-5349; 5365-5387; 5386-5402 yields -0.01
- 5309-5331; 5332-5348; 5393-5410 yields -0.01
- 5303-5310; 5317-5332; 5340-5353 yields 0.07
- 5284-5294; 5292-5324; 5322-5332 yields -0.04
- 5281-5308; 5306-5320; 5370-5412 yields -0.05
